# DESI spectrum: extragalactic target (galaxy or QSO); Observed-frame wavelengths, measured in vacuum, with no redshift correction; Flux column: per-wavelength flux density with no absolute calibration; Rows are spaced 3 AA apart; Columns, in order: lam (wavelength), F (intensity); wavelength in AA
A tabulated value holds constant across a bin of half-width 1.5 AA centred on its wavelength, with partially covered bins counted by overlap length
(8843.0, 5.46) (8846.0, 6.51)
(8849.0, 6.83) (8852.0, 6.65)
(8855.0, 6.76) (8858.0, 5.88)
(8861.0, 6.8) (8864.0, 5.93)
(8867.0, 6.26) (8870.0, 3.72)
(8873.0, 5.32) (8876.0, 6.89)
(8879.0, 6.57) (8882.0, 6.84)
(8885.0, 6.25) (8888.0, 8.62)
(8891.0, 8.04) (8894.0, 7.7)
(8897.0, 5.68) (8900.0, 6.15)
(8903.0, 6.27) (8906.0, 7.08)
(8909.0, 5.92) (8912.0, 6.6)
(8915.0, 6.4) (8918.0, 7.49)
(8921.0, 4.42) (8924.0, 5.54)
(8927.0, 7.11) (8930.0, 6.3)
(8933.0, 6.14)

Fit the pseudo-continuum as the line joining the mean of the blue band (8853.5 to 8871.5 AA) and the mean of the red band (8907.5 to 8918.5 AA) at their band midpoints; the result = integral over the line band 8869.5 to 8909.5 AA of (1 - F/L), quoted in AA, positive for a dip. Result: -2.3 AA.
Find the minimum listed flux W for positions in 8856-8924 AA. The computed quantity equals 3.72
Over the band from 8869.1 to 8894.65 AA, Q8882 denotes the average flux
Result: 6.7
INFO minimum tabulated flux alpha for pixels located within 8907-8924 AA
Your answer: 4.42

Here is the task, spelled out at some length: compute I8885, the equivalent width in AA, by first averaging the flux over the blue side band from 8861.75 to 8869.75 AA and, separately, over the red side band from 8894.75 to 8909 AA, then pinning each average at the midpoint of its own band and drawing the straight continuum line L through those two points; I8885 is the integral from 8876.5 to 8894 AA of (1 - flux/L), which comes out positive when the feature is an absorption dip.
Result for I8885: -3.43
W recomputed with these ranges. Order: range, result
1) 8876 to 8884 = 6.57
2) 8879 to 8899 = 5.68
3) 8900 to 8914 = 5.92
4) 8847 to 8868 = 5.88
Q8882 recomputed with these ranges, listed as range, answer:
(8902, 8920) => 6.58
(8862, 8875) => 5.43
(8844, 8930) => 6.43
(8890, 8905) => 6.74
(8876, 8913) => 6.82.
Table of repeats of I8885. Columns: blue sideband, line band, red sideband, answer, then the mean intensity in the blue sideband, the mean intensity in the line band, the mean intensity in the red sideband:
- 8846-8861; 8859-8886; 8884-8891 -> 4.17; 6.56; 6.06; 7.65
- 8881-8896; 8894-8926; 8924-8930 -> 3.17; 7.45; 6.24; 6.52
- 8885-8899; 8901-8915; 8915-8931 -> 0.59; 7.33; 6.45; 6.19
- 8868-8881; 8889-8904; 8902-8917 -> -1.60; 5.7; 6.85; 6.49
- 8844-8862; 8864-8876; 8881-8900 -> 2.42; 6.53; 5.43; 7.12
